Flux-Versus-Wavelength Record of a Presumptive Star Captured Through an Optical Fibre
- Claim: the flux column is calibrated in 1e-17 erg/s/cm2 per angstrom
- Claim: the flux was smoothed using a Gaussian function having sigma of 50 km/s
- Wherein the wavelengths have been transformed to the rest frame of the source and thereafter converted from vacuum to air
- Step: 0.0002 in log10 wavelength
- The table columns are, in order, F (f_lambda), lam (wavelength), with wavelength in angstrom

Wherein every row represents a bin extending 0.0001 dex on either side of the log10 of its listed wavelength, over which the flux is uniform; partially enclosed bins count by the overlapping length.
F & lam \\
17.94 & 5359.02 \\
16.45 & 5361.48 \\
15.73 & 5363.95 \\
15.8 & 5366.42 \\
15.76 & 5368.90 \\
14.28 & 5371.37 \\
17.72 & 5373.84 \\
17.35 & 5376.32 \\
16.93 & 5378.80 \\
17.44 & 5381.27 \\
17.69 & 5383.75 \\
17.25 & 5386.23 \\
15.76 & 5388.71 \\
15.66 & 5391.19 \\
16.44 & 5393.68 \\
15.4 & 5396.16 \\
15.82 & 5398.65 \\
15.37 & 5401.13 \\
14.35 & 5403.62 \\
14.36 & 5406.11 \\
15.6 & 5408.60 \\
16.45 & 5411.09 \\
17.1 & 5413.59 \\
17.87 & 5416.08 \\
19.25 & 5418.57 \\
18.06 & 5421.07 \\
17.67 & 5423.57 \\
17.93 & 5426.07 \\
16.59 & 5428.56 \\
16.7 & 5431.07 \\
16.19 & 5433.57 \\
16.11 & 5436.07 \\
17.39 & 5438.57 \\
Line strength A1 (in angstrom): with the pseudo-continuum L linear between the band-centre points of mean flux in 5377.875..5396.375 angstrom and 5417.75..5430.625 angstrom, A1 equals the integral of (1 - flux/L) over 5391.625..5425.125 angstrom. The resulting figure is 1.66 angstrom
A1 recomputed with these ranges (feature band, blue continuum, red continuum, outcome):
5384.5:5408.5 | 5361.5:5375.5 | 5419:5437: 1.3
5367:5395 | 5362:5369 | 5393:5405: -1.6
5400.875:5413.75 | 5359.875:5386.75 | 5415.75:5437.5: 1.3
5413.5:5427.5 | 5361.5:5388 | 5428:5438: -1.3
